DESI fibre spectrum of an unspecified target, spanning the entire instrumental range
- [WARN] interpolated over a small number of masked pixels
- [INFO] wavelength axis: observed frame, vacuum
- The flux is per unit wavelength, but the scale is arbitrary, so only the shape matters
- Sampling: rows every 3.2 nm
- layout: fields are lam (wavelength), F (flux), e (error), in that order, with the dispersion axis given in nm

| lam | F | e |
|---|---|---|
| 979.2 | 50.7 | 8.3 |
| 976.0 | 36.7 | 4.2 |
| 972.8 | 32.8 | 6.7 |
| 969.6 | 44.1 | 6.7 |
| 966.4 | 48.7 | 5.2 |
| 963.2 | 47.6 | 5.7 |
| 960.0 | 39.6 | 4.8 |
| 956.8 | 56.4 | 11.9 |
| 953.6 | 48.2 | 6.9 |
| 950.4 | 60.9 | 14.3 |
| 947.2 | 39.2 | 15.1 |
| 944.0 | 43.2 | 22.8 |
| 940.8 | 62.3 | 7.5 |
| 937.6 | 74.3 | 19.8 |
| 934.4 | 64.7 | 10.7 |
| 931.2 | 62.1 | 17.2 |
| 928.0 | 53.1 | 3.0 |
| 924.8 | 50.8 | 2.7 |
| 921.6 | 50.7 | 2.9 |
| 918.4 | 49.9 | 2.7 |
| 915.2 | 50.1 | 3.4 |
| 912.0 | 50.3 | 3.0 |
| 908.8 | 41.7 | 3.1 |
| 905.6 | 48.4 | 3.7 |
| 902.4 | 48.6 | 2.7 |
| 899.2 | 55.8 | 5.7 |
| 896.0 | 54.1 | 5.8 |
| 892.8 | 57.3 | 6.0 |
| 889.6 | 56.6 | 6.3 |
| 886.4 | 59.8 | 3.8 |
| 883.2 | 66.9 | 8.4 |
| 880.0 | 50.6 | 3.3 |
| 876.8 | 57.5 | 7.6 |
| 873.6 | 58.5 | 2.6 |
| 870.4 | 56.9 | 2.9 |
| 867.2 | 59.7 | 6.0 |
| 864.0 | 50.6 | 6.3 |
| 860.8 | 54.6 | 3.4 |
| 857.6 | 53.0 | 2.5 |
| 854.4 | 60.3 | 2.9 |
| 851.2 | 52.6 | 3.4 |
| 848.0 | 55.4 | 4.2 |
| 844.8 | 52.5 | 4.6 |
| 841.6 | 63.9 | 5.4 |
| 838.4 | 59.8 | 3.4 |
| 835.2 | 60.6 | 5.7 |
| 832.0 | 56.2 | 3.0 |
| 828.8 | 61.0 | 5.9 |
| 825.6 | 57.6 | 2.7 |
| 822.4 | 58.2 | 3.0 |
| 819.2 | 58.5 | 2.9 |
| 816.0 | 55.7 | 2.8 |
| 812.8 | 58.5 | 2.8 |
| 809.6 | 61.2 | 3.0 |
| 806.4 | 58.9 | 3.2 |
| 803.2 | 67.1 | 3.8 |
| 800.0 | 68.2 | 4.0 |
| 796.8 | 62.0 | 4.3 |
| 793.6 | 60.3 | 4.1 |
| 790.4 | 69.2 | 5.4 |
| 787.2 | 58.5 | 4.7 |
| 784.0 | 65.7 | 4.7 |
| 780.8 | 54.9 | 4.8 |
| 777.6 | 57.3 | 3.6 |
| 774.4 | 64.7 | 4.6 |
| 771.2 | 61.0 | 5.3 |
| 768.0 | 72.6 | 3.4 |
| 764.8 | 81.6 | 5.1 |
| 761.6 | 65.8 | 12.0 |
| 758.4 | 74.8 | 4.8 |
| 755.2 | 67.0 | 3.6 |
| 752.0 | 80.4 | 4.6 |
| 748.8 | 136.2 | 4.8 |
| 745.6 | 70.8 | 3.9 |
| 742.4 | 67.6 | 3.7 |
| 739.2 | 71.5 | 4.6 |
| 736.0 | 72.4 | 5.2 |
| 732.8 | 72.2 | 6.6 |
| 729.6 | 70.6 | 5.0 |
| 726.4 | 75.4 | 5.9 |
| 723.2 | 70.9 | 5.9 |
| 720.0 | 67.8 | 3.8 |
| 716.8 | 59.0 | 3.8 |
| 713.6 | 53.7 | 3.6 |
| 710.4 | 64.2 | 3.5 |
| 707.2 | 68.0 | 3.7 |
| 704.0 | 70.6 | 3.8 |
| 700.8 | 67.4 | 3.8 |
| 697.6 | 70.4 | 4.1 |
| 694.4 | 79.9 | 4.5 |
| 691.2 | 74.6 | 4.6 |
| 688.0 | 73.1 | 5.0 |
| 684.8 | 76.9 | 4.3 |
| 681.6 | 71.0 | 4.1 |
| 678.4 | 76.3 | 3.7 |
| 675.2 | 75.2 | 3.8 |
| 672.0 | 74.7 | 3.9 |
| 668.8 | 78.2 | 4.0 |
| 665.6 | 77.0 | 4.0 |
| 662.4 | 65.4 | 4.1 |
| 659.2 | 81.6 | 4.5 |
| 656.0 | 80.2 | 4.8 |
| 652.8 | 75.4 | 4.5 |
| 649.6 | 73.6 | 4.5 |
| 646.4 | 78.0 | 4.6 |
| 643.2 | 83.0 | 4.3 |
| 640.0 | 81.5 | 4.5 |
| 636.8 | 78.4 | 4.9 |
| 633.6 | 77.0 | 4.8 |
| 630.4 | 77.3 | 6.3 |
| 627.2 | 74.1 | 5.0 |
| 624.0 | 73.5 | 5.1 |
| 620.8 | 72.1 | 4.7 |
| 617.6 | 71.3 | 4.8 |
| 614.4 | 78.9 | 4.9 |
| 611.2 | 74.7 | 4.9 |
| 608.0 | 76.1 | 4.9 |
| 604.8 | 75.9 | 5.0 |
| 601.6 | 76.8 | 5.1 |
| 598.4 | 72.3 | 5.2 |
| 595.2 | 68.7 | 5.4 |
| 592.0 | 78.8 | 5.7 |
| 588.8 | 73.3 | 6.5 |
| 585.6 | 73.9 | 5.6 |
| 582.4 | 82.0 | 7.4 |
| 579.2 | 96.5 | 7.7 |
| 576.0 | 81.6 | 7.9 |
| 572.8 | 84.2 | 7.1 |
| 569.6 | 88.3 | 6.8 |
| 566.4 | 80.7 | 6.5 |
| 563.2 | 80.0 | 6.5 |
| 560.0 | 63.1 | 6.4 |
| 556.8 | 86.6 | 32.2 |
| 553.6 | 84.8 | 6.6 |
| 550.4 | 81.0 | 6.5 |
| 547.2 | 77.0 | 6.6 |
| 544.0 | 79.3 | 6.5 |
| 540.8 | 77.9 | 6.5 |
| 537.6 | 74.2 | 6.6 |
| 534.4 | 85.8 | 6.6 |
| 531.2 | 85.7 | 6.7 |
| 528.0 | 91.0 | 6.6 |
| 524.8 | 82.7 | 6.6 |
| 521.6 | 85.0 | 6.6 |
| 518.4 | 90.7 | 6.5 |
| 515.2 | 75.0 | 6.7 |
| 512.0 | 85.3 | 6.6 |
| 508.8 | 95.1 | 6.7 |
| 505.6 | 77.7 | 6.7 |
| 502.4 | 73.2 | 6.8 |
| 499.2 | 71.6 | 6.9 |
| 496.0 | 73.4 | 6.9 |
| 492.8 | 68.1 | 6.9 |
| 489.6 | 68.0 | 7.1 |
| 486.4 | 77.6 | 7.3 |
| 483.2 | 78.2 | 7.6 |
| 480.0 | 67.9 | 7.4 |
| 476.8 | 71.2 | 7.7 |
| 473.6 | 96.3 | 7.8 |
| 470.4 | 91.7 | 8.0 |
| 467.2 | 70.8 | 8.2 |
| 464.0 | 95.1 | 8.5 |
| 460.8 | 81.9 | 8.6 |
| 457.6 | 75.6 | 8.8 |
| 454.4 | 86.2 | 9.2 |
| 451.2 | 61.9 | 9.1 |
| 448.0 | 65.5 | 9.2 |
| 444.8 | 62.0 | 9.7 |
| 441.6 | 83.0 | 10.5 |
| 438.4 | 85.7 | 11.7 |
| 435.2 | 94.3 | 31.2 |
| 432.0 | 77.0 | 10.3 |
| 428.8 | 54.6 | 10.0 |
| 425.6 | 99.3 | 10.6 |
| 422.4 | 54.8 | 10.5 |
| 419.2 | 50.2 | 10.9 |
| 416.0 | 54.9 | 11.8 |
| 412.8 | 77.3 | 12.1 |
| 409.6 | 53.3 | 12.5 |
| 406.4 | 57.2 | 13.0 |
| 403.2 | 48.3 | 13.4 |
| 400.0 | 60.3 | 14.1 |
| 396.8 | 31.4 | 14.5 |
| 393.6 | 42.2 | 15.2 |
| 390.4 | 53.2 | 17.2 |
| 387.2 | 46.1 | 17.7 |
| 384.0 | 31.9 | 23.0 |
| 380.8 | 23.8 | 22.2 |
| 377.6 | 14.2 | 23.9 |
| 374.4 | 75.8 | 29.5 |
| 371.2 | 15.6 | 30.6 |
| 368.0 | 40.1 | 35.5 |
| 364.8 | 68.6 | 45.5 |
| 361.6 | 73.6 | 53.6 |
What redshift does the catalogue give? 0.14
